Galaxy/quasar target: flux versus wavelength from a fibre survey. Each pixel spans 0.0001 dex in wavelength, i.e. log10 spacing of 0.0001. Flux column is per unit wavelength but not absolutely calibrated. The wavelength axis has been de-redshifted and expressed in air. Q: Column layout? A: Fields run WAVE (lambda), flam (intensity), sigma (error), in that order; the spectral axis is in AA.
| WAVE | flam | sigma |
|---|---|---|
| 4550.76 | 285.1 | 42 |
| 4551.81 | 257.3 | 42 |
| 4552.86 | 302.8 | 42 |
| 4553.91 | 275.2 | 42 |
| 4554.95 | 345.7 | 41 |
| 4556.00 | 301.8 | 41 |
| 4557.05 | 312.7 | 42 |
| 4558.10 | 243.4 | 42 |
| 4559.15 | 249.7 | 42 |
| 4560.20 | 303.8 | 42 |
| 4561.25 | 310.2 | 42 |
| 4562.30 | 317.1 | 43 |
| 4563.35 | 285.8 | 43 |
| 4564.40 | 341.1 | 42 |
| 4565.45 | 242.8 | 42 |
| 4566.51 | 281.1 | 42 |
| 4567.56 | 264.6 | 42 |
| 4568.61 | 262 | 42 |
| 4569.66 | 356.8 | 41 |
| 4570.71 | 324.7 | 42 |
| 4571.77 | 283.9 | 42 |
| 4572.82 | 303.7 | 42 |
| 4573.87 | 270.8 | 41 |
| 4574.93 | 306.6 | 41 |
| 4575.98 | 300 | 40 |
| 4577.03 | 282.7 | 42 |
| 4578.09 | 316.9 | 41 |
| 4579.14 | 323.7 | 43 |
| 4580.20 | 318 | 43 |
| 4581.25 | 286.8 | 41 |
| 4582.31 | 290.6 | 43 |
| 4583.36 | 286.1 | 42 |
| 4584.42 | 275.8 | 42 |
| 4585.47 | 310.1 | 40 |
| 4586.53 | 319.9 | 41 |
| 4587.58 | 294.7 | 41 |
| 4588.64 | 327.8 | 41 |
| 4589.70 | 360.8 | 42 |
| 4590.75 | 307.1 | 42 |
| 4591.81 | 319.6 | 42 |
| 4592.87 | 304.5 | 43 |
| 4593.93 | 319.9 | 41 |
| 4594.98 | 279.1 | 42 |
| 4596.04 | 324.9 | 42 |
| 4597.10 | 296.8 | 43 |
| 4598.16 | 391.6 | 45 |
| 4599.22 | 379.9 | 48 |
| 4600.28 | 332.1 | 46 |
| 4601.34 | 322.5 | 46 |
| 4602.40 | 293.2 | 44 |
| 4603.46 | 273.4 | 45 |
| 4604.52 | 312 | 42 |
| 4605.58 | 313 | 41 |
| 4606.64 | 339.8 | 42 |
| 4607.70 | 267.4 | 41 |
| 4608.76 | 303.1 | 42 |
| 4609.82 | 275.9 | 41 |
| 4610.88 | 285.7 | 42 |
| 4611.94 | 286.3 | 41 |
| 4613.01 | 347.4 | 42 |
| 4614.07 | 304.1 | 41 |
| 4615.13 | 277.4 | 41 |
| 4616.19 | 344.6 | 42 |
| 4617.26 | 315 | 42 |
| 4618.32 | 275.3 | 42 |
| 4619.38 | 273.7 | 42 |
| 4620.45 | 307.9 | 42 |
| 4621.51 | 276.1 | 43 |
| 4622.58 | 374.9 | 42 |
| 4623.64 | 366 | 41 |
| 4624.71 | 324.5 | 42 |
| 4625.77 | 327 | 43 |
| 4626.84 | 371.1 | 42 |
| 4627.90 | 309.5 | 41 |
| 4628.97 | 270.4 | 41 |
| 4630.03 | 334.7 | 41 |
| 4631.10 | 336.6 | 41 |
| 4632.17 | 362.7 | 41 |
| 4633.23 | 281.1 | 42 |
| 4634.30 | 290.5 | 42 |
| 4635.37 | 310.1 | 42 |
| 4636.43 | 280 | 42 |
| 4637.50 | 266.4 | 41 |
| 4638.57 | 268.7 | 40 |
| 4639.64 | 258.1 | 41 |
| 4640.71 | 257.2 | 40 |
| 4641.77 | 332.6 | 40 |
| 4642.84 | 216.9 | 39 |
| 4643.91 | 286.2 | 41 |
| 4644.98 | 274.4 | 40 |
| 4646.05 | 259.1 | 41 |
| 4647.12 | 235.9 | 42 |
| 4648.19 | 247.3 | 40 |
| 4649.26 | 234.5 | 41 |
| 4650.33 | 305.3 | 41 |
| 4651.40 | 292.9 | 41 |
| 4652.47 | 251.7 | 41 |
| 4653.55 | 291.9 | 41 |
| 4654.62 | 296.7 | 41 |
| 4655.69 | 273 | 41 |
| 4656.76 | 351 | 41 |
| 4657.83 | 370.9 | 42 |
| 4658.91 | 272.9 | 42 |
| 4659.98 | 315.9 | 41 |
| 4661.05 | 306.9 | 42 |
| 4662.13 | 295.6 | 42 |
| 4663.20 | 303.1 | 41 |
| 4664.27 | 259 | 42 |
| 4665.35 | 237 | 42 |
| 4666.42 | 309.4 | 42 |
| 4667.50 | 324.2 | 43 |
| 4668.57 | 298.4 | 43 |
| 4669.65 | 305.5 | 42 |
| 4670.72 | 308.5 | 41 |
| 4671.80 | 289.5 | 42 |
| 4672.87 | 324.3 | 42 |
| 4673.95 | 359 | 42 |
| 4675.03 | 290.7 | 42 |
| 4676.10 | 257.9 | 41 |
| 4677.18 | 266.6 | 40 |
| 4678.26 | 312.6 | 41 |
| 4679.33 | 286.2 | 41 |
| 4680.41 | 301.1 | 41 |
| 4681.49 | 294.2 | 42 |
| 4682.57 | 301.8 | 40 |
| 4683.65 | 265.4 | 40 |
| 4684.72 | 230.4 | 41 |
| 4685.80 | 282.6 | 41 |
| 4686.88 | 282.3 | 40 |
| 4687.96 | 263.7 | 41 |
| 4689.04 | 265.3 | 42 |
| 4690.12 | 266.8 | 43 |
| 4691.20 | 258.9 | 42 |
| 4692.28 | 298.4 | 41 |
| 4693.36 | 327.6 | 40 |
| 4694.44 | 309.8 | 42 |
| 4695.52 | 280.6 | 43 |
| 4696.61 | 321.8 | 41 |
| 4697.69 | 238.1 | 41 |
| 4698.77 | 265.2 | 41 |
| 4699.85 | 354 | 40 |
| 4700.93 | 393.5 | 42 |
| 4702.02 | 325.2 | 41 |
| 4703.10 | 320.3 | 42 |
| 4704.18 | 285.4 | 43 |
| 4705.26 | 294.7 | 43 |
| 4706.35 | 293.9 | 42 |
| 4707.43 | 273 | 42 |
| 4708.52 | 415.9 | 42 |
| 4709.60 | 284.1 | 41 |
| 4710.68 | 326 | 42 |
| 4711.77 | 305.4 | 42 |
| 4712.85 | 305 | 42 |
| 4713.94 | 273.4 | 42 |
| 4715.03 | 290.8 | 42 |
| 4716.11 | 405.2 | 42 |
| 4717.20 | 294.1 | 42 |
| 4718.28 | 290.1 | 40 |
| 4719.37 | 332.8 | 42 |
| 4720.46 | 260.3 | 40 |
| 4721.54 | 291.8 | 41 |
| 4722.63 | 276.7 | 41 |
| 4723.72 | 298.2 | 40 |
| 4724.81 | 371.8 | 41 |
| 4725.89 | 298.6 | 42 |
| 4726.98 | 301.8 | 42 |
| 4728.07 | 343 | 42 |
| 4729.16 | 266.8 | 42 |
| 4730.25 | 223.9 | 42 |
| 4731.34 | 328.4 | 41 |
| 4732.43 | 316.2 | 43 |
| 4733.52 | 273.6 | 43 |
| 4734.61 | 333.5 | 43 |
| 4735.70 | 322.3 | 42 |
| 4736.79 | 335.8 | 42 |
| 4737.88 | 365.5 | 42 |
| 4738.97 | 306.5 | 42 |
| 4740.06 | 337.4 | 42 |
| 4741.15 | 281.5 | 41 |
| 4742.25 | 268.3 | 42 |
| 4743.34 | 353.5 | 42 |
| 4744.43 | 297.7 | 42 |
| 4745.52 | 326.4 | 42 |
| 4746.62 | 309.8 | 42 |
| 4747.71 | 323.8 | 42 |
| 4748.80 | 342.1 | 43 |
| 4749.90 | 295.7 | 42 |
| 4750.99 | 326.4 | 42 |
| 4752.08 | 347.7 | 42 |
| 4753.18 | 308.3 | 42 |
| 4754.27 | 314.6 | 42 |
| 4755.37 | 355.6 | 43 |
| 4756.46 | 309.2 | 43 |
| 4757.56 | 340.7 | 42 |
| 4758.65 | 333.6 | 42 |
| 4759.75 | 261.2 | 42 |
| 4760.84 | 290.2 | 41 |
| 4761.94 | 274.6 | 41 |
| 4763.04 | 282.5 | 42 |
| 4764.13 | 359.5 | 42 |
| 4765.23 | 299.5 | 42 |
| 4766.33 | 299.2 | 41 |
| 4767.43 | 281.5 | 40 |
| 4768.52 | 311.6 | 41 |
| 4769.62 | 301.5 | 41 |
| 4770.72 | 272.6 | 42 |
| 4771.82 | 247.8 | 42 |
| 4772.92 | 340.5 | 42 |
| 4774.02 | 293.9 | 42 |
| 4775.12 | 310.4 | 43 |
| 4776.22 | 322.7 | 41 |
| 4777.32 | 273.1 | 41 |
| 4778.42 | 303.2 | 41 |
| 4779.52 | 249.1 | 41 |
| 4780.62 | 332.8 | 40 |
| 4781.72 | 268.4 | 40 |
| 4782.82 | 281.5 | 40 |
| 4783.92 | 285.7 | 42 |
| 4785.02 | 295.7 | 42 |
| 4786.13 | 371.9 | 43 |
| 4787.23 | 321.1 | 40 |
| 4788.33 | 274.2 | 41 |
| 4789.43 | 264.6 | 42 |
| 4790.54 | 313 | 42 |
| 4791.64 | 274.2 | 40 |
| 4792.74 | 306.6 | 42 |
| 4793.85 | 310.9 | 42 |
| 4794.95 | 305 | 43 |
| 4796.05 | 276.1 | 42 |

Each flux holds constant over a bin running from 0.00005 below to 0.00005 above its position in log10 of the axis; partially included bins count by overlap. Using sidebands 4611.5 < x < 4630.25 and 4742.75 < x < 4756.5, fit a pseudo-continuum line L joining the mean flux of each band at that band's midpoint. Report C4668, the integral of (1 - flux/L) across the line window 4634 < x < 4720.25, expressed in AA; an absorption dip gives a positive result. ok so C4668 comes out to 7.0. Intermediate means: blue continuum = 316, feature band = 294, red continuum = 324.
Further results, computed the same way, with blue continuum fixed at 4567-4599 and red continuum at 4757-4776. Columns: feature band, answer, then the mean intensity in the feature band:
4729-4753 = -1.0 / 314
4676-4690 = 1.2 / 278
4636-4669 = 2.4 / 283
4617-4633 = -0.8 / 321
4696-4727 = -0.8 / 310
